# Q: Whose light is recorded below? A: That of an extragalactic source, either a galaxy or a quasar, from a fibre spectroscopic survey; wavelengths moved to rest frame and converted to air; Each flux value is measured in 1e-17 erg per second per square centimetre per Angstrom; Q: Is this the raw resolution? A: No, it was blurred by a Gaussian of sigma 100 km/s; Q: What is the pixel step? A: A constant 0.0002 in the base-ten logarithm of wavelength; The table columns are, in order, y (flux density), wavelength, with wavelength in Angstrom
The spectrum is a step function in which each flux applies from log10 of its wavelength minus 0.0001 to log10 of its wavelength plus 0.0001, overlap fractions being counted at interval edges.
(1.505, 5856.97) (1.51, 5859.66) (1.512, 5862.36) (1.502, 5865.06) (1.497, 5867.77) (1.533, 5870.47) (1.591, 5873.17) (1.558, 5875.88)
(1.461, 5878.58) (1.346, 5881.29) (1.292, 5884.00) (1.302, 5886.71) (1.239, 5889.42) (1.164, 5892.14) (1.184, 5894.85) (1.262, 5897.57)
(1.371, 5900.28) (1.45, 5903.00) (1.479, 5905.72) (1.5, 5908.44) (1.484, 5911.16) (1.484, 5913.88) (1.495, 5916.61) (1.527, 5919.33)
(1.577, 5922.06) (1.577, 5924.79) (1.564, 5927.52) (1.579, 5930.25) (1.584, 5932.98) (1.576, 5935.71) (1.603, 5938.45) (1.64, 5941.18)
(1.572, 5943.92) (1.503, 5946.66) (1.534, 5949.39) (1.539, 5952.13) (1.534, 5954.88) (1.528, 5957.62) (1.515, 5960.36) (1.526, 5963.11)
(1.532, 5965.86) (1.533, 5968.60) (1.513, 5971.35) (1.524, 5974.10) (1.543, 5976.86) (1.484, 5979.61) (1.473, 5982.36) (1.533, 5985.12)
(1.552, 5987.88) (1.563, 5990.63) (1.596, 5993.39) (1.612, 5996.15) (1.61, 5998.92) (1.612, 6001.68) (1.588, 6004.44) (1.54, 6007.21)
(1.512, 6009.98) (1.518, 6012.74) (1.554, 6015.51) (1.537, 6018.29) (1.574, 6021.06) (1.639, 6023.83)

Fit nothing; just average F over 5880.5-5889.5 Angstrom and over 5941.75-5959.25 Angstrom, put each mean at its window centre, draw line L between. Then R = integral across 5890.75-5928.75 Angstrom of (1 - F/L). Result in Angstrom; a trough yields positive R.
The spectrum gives -1.2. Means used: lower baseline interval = 1.3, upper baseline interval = 1.54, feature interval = 1.44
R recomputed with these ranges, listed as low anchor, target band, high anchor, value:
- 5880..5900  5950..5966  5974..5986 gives -0.9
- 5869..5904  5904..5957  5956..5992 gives -3.6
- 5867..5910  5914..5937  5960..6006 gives -1.7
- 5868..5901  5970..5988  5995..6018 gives 0.1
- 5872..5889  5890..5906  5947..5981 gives 1.5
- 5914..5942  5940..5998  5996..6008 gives 1.5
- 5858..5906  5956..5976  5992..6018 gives -0.1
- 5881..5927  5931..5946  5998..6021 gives -1.4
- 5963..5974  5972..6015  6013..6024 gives -0.2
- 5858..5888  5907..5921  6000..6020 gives -0.1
